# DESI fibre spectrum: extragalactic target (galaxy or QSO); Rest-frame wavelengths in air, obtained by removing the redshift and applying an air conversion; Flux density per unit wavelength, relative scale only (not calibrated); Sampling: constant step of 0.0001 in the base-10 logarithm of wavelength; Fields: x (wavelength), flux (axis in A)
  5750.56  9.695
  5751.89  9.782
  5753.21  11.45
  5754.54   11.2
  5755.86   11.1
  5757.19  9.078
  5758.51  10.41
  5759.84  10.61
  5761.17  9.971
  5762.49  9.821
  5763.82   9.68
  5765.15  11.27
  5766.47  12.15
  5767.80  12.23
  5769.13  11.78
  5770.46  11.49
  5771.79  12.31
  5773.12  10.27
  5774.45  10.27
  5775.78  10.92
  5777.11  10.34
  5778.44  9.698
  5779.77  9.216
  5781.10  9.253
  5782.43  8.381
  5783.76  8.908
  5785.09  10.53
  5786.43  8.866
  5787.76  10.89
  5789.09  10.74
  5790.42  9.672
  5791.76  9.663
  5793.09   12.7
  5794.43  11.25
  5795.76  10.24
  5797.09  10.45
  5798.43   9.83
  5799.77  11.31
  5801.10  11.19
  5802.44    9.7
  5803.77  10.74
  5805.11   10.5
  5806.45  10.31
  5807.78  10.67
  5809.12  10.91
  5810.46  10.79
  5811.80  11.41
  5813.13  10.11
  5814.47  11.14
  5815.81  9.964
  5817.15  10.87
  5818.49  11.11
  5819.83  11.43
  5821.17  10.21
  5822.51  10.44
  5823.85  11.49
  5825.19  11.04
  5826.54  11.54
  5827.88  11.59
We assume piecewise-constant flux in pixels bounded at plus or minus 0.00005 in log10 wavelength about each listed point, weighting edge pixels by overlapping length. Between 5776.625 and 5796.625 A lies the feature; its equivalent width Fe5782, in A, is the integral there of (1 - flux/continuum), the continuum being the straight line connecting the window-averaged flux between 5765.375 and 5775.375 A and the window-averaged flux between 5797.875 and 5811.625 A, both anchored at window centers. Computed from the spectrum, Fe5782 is 1.9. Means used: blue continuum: 11.5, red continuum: 10.6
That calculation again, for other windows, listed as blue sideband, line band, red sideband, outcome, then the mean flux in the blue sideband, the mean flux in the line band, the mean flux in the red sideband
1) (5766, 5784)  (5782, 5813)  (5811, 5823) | 0.64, 10.5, 10.4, 10.8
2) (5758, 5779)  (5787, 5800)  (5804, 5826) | 0.19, 10.8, 10.6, 10.8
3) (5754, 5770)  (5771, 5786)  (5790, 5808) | 0.98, 10.8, 10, 10.6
